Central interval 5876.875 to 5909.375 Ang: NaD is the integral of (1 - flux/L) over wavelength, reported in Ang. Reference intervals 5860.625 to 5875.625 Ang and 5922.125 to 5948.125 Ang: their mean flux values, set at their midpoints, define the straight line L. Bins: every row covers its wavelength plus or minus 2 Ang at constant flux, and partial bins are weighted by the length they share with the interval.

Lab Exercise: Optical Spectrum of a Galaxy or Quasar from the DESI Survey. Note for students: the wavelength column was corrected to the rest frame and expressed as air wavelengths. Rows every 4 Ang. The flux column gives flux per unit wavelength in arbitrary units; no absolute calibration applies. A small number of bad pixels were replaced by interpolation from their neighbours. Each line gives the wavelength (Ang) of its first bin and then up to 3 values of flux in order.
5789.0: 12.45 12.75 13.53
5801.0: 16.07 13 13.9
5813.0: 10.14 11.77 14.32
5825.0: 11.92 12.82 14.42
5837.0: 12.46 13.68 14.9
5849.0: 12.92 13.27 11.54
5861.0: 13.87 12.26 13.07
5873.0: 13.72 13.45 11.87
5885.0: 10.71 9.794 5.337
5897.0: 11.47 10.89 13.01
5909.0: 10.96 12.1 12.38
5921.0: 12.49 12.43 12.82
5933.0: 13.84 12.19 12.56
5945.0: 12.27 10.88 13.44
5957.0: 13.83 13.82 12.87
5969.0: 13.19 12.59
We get 5.72 Ang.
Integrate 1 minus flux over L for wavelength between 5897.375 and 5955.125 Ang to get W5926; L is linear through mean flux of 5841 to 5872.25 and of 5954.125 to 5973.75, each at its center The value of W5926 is 4.3 Ang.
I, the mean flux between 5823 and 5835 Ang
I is 13.1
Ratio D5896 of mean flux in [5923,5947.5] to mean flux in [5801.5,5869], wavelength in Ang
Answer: 0.97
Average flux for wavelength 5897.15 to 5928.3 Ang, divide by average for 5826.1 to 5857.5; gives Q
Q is 0.91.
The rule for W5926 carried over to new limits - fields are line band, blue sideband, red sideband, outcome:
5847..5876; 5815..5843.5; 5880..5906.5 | -3.2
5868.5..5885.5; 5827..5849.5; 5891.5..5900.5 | -3.5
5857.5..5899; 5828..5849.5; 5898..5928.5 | 4.1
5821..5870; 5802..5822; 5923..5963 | -1.6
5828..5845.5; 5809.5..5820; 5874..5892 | -3.1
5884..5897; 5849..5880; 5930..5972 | 4.1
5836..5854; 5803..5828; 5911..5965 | -1.4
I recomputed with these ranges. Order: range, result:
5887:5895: 7.57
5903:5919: 12.1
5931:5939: 13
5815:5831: 12.7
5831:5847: 13.9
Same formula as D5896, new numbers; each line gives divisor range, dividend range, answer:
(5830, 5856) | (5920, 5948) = 0.93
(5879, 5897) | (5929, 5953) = 1.29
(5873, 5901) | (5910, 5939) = 1.17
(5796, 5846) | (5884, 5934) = 0.86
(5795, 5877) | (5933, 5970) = 0.97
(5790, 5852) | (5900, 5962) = 0.94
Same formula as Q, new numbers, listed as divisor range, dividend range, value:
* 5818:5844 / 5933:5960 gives 0.95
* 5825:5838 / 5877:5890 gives 0.86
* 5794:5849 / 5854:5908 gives 0.88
